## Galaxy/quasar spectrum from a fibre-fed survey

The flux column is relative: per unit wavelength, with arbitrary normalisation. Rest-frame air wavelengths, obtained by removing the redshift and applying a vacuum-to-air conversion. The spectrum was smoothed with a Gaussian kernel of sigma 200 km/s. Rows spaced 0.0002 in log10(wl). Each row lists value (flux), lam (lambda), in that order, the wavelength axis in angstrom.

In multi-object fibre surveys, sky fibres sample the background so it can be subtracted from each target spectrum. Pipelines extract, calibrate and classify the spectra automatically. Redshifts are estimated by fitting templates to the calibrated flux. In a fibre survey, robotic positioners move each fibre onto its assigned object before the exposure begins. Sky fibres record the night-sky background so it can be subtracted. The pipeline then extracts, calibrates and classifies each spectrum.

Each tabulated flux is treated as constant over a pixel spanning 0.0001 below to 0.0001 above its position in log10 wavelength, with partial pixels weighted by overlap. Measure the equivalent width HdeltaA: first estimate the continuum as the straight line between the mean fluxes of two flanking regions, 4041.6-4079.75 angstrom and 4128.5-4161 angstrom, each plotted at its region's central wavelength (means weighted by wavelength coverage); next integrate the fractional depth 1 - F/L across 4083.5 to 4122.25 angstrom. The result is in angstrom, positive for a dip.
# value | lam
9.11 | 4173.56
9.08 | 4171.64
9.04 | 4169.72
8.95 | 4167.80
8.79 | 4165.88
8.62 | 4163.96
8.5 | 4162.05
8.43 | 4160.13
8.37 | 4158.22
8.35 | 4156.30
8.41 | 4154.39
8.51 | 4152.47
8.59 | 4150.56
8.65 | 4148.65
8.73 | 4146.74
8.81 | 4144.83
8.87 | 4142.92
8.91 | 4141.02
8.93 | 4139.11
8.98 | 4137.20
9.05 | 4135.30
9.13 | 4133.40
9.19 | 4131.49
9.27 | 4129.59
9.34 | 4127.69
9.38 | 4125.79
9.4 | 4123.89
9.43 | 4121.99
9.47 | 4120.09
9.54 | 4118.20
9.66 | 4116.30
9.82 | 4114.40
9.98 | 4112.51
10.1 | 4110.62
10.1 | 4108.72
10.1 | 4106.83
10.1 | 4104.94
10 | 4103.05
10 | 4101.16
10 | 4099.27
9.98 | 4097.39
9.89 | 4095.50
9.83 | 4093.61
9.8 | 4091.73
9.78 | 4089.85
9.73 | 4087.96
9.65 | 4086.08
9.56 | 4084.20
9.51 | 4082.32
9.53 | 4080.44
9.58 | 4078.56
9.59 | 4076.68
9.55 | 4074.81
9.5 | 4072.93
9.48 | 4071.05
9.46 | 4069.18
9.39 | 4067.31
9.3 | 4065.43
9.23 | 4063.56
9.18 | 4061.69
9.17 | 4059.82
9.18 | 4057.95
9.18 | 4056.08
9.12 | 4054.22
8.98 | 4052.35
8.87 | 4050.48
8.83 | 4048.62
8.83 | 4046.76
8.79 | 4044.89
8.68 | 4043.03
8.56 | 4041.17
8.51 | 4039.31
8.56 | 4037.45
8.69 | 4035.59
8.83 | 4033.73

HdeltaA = -3.7 angstrom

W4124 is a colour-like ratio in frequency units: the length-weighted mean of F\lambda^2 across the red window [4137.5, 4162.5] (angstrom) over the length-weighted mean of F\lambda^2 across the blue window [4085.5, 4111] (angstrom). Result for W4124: 0.89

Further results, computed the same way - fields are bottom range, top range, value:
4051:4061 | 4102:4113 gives 1.13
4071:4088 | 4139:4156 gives 0.94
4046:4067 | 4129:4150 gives 1.02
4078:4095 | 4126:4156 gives 0.94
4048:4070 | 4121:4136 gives 1.05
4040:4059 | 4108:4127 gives 1.12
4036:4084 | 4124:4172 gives 1.01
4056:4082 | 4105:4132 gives 1.05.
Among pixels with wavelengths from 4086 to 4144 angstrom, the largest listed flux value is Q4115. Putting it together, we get 10.1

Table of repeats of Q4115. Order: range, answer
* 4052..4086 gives 9.59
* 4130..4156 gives 9.19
